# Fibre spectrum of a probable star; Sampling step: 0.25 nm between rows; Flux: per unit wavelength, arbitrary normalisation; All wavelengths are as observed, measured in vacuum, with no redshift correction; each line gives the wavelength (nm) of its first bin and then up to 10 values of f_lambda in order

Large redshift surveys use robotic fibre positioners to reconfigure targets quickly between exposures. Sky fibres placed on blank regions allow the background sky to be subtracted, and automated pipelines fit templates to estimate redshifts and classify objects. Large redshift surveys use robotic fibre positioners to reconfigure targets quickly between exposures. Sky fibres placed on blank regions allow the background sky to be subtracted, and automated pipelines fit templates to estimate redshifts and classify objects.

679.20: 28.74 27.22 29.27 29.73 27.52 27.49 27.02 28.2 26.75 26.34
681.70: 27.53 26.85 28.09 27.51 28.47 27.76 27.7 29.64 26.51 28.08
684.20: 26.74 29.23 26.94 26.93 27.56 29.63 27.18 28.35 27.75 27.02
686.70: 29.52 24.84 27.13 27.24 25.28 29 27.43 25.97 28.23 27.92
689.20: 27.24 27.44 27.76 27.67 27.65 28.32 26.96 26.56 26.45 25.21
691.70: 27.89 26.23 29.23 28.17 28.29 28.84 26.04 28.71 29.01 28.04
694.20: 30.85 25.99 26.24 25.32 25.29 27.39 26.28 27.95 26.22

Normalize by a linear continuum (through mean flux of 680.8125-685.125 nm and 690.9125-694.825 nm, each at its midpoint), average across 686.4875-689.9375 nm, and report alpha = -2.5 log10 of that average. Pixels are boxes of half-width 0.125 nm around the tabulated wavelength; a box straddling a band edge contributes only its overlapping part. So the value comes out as 0.01 mag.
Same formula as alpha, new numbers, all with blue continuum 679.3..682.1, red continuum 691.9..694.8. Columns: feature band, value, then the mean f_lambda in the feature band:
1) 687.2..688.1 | 0.03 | 27.2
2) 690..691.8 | 0.04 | 27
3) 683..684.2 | 0.00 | 27.8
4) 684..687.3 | 0.01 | 27.6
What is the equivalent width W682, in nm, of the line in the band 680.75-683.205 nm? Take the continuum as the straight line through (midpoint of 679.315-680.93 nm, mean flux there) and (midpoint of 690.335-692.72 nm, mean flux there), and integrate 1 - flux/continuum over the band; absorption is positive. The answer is 0.04 nm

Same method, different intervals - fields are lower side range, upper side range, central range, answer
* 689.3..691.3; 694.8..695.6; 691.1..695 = -0.14 nm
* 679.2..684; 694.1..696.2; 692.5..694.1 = -0.07 nm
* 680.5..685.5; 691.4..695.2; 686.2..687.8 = 0.04 nm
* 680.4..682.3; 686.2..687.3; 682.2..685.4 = -0.07 nm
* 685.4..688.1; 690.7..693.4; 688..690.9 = -0.01 nm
